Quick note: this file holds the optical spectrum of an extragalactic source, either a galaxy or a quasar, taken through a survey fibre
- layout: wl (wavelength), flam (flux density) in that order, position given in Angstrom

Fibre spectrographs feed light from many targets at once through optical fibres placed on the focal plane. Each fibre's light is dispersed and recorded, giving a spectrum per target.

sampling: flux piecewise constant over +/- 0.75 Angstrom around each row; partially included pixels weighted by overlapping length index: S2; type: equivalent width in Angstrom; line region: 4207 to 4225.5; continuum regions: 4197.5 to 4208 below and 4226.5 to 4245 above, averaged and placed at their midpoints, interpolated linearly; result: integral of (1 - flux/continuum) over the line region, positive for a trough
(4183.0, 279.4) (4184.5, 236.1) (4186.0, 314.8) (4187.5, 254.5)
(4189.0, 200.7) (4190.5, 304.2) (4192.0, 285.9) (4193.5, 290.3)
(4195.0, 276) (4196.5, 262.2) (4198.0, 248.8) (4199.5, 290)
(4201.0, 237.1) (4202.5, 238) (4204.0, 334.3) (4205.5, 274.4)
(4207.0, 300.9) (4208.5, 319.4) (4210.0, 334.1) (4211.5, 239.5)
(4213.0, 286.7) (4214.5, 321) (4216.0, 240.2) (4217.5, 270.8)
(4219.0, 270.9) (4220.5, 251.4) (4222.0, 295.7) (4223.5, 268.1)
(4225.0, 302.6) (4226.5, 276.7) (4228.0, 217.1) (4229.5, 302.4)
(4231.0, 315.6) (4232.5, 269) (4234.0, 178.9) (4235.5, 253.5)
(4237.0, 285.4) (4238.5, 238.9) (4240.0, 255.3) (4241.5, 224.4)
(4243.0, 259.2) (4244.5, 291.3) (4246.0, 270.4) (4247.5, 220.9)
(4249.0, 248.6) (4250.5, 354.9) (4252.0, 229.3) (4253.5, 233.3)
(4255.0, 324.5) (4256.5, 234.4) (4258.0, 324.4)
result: -1.0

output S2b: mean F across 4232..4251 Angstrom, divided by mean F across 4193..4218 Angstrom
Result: 0.91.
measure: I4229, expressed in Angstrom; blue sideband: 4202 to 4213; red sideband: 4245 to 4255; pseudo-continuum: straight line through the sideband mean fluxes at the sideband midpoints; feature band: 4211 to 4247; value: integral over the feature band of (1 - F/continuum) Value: 1.6 Angstrom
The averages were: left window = 292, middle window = 266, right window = 265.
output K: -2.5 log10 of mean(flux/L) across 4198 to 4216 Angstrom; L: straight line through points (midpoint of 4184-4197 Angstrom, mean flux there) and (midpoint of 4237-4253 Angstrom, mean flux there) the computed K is -0.07 mag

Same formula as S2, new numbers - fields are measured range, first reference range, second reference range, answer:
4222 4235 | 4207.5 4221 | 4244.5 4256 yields 0.45 Angstrom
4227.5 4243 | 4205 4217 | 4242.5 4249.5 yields 0.76 Angstrom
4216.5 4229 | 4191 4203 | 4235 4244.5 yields -0.42 Angstrom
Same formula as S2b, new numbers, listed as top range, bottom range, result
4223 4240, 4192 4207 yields 0.96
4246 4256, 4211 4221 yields 0.99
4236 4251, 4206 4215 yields 0.88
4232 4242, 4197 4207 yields 0.89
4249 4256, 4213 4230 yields 1.02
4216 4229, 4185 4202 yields 1.00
